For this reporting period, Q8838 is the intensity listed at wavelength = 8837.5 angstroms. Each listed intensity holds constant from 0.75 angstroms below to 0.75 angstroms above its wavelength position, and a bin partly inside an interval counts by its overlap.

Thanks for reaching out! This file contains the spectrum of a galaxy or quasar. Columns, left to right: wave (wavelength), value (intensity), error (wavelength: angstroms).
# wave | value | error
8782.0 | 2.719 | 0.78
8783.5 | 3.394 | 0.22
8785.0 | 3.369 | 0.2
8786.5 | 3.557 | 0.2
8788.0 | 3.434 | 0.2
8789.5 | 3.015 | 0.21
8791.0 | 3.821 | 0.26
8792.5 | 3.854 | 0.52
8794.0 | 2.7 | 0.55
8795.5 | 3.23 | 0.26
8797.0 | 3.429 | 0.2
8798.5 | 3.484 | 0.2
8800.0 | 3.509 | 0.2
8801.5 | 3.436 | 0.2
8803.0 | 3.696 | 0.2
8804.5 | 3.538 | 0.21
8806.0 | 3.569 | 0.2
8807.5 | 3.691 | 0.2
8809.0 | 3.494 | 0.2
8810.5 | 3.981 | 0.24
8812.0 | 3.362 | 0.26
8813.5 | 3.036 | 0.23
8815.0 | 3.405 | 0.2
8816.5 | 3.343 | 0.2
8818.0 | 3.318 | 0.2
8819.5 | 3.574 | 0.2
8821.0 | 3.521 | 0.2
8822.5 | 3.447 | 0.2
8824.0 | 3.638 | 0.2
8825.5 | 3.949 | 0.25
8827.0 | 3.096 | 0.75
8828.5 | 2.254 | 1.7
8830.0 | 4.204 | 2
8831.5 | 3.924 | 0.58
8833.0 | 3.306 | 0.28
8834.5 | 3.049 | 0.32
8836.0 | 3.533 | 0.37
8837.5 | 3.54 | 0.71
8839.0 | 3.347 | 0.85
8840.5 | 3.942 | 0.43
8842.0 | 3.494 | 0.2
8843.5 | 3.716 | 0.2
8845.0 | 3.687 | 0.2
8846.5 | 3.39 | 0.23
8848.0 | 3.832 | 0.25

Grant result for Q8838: 3.54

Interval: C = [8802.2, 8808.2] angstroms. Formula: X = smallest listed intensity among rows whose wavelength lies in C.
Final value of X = 3.538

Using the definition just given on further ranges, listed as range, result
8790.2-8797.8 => 2.7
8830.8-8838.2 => 3.049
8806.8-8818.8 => 3.036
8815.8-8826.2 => 3.318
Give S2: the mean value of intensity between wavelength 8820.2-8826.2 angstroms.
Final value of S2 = 3.64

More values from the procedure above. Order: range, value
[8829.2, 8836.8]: 3.59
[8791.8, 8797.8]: 3.3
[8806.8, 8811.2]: 3.72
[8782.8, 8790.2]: 3.36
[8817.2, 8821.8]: 3.47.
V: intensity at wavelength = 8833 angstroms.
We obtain 3.306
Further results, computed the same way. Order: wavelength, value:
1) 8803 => 3.696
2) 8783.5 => 3.394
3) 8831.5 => 3.924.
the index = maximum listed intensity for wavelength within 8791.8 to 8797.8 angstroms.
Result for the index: 3.854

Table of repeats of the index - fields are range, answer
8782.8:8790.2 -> 3.557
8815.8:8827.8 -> 3.949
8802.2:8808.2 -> 3.696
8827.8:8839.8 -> 4.204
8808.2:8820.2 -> 3.981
